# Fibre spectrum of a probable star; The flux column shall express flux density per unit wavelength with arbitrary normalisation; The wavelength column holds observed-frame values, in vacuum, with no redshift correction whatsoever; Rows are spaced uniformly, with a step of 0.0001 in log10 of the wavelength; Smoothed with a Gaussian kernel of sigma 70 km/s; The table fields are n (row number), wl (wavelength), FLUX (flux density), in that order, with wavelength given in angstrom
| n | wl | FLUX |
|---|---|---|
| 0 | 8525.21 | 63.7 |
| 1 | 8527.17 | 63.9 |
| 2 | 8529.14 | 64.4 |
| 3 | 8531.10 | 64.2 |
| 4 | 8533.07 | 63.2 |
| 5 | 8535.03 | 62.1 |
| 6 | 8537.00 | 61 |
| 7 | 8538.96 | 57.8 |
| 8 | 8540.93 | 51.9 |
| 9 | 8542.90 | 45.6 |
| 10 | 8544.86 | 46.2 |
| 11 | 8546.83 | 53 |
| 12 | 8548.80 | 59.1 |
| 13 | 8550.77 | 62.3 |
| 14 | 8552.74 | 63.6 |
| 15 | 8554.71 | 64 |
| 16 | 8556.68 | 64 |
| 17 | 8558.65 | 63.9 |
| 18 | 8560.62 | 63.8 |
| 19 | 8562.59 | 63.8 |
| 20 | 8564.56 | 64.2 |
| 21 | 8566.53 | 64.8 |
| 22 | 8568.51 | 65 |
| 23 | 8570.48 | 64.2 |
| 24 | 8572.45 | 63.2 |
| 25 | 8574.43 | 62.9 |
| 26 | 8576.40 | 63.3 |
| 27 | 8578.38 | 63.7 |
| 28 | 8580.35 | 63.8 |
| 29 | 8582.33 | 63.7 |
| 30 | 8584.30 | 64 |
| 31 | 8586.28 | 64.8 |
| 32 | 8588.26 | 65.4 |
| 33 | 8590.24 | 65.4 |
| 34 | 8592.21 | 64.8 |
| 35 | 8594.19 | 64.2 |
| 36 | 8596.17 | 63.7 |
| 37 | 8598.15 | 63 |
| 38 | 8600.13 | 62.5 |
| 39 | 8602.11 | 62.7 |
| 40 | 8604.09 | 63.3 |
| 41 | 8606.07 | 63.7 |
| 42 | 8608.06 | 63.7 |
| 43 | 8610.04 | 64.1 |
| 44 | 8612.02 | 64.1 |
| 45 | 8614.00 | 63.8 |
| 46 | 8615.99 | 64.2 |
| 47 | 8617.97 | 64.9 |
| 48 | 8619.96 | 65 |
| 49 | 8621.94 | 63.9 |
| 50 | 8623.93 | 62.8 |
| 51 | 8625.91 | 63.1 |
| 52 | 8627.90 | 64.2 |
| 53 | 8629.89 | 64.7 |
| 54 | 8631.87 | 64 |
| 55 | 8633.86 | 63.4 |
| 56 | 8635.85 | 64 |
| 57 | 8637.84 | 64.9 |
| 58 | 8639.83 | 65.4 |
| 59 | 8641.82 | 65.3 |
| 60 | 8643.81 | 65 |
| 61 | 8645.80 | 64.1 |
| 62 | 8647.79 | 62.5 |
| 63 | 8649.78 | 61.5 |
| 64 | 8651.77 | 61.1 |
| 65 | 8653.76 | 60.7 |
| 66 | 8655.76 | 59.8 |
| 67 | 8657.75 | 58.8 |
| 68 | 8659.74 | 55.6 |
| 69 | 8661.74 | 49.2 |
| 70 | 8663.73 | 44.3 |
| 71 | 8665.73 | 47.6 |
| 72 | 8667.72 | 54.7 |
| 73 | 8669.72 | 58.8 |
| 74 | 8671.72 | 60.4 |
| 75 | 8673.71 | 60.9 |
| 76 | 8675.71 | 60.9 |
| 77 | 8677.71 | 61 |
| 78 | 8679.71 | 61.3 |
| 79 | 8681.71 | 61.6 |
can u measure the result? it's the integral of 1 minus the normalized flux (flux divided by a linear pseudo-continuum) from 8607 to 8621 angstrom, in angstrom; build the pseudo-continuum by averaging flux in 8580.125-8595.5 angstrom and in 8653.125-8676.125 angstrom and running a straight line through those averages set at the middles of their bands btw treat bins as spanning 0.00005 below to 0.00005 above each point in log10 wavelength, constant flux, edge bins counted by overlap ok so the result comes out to -0.6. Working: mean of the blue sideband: 64.5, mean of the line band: 64.2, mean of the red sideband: 55.8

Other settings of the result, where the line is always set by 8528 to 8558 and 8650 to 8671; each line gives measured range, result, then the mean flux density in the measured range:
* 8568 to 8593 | -2.8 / 64.2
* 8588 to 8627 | -4.7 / 63.9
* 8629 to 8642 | -1.9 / 64.5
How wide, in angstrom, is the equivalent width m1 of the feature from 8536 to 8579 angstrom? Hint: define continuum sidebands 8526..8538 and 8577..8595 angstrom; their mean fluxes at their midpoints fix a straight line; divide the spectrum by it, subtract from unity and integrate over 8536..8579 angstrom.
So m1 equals 2.2 angstrom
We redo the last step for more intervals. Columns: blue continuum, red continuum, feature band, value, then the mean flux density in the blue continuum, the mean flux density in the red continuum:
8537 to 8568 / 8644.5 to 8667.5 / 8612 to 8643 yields -3.6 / 59.4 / 56.9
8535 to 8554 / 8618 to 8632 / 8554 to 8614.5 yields -4.0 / 56.1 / 64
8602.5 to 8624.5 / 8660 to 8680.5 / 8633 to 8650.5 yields -1.2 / 63.9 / 55.8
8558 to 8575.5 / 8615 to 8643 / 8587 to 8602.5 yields 0.0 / 64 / 64.3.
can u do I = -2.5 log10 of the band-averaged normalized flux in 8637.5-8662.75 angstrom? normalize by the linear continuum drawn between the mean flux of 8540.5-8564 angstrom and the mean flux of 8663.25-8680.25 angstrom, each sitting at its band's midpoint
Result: -0.07 mag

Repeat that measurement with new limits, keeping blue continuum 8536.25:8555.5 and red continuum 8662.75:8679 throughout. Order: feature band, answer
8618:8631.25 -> -0.14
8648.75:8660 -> -0.07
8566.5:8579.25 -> -0.14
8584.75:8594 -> -0.16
